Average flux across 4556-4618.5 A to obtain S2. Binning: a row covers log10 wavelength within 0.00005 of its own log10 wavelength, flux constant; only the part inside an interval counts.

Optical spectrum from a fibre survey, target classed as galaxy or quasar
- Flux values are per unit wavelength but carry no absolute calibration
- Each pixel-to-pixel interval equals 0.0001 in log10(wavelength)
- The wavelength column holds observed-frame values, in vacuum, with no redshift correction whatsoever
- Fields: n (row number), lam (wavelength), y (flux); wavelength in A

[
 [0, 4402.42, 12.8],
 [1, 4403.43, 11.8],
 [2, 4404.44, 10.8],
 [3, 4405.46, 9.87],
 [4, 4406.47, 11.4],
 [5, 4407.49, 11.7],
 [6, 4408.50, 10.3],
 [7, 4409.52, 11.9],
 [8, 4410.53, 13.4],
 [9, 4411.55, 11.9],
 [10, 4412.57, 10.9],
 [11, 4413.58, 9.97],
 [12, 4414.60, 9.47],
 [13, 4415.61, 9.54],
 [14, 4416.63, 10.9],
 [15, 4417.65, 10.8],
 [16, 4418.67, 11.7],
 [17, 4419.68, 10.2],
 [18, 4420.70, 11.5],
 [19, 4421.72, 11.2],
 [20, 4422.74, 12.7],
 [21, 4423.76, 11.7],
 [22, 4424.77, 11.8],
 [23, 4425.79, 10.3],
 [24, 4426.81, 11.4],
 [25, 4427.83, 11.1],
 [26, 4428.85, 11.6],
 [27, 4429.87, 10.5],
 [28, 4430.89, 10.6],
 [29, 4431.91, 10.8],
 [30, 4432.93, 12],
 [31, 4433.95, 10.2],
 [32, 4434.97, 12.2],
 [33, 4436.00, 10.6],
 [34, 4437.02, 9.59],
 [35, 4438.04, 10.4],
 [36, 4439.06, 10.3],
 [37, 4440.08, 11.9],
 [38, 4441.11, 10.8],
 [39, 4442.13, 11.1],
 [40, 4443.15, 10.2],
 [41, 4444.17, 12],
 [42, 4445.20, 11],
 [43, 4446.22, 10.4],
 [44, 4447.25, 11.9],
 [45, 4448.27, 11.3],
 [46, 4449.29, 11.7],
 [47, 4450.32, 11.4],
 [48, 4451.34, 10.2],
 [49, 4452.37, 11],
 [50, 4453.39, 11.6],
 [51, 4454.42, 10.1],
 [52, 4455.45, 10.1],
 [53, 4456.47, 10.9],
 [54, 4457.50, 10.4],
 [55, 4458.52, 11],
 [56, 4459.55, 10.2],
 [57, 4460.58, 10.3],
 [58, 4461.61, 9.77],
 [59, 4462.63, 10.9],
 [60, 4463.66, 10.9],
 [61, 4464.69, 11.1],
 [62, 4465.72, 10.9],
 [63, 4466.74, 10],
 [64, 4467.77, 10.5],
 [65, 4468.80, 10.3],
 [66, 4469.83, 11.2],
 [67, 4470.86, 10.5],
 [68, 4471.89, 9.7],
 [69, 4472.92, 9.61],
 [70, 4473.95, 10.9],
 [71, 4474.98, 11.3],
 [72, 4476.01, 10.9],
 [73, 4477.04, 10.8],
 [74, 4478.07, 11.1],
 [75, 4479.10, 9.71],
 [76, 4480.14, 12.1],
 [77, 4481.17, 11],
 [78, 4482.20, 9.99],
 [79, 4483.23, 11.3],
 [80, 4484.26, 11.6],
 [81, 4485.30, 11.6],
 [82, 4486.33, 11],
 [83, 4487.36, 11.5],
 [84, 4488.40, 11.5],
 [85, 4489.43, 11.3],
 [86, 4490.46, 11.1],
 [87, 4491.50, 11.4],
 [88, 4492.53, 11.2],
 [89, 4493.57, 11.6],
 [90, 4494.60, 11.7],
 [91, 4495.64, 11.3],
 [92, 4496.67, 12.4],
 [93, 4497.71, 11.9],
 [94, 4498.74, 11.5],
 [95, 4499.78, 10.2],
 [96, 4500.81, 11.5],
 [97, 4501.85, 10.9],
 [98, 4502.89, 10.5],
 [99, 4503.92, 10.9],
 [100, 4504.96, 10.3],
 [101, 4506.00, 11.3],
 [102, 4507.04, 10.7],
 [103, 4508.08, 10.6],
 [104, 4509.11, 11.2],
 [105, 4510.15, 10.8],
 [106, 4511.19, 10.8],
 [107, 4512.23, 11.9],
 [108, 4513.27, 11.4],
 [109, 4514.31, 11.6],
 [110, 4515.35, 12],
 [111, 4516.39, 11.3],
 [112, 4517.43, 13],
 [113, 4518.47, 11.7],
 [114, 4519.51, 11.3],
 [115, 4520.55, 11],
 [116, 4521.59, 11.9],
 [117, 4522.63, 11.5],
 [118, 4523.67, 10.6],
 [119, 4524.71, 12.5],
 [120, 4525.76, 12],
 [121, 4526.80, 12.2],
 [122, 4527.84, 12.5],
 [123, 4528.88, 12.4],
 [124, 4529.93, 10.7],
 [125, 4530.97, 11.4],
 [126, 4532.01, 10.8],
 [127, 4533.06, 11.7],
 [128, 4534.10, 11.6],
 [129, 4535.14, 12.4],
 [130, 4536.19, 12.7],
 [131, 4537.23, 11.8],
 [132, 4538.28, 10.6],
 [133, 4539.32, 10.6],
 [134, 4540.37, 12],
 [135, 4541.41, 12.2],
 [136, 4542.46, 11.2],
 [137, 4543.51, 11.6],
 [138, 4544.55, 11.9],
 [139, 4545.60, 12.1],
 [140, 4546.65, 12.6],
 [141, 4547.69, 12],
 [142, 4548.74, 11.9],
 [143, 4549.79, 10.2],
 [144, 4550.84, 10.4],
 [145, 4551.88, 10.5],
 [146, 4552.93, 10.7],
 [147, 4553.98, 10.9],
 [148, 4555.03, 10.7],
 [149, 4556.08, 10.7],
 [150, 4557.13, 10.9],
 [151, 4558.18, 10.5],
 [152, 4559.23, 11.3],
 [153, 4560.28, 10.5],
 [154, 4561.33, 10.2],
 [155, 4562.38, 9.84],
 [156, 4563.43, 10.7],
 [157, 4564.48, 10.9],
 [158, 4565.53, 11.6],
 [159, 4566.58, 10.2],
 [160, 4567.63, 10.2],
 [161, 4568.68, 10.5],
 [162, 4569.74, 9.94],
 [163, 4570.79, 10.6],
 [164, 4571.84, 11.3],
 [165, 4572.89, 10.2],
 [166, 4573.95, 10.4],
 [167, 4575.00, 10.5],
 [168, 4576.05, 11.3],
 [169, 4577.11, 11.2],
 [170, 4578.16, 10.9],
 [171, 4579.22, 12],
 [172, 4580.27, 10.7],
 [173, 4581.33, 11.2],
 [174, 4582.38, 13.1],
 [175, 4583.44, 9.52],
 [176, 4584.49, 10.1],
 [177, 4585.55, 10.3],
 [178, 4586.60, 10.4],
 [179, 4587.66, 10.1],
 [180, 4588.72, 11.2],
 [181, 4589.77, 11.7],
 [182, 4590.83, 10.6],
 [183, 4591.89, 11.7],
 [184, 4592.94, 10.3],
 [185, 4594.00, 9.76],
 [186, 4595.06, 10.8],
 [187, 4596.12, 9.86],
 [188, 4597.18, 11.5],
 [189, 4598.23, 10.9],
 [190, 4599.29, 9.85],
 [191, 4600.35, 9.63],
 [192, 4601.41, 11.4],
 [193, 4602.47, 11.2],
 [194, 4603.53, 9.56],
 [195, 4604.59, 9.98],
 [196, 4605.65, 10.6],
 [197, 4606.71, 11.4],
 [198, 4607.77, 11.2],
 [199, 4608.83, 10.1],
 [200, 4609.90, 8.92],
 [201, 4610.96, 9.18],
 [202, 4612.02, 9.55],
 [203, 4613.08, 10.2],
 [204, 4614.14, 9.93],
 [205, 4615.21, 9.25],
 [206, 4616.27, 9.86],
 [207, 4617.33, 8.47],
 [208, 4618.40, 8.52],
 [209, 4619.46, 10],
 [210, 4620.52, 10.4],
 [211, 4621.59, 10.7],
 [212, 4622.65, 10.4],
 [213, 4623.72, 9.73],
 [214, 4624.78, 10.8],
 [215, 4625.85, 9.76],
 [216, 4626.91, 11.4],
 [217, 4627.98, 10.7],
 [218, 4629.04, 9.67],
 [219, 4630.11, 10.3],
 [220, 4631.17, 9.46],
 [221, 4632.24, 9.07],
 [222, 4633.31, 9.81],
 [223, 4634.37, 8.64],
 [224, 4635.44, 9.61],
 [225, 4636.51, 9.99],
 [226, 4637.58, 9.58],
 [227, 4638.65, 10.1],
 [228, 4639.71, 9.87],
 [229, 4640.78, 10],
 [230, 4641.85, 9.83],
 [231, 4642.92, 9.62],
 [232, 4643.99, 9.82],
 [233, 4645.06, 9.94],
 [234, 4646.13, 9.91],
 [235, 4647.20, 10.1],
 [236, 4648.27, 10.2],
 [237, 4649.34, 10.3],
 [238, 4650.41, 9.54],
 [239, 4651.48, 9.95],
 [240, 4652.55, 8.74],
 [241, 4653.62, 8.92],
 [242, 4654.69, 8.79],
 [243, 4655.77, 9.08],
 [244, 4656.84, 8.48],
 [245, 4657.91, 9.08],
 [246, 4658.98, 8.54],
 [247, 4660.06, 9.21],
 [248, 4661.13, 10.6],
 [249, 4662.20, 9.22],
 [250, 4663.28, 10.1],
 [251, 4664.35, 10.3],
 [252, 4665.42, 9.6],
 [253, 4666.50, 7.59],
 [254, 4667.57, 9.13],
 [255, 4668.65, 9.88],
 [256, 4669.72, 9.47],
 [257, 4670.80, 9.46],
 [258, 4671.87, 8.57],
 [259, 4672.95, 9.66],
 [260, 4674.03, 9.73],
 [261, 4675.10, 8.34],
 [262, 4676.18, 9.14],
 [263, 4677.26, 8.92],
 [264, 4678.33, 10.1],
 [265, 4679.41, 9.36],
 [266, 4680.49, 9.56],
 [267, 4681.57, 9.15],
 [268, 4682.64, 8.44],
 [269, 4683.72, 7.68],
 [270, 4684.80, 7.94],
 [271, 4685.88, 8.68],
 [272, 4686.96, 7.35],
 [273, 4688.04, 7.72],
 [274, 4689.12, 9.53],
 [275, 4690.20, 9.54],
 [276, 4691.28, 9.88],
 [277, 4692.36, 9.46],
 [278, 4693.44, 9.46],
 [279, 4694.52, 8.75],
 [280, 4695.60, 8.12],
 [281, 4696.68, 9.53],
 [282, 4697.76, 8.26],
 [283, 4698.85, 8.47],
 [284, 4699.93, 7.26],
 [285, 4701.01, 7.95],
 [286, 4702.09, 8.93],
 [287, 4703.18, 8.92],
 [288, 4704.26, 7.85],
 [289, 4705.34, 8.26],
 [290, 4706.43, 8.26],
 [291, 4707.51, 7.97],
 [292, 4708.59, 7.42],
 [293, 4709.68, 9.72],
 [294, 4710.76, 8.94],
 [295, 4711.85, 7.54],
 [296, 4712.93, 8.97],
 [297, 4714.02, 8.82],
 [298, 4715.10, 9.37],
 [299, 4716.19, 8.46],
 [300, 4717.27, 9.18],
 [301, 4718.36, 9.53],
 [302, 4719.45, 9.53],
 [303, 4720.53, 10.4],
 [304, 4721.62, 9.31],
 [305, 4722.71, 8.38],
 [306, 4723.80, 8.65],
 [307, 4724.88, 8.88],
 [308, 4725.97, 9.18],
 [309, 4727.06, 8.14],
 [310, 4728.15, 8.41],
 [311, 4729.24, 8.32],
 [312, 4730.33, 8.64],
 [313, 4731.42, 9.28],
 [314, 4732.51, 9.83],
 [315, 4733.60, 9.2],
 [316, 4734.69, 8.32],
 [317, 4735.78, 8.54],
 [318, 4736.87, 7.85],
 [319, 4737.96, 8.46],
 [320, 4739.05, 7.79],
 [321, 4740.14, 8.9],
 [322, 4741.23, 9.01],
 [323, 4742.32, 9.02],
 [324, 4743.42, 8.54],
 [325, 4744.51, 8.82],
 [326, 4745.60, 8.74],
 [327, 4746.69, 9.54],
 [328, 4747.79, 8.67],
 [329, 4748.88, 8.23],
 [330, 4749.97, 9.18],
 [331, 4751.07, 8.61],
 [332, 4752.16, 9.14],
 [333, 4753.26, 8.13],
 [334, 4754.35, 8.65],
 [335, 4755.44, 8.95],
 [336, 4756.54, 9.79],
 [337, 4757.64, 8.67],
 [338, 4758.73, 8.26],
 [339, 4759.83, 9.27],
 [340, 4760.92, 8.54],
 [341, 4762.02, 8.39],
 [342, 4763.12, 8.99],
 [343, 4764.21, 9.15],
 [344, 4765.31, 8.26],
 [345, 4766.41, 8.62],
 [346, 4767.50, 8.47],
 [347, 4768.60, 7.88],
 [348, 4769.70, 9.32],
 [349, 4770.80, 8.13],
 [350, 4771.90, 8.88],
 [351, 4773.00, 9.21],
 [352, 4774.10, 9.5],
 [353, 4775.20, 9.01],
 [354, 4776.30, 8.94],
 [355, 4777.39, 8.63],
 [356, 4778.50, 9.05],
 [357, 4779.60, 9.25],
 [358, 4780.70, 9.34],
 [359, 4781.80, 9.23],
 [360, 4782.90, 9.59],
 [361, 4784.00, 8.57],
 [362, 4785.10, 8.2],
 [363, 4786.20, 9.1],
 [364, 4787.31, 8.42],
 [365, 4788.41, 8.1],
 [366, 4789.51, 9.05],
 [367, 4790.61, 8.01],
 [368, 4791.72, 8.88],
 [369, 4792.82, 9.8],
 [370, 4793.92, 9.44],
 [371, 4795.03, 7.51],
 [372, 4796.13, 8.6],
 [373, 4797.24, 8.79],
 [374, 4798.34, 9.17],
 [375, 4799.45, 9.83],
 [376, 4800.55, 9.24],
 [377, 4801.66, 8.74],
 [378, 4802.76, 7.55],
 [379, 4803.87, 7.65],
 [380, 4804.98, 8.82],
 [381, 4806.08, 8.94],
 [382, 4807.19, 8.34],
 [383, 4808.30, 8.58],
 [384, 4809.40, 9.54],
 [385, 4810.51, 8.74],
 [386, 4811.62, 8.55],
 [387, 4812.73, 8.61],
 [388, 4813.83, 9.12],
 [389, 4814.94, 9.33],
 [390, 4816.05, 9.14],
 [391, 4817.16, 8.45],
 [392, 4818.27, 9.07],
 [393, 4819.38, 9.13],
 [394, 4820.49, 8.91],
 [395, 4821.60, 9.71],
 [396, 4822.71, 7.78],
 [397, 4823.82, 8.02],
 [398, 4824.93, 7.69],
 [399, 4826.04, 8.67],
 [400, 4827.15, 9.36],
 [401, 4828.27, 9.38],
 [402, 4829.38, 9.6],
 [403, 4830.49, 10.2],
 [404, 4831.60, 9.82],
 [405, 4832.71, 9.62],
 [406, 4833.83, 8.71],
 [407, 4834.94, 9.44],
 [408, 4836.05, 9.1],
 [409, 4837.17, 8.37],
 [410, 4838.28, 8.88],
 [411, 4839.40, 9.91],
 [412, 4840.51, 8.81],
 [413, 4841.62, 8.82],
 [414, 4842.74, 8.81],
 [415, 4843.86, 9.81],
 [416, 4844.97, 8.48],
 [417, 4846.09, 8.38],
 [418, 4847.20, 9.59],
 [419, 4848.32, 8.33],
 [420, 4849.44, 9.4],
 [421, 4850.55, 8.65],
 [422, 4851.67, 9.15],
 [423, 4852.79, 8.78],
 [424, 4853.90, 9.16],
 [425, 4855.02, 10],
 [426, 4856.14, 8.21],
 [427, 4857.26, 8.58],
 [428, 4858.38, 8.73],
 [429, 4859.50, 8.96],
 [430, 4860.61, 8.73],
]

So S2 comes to 10.5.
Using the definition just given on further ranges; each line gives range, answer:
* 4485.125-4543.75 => 11.5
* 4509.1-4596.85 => 11.1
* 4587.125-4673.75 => 9.88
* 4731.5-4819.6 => 8.8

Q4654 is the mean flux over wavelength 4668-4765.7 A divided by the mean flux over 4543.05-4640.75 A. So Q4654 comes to 0.8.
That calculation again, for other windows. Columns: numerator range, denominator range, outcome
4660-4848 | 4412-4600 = 0.80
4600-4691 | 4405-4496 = 0.87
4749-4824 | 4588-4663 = 0.88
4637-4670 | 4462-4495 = 0.87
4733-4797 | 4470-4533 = 0.78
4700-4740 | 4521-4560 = 0.76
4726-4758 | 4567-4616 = 0.83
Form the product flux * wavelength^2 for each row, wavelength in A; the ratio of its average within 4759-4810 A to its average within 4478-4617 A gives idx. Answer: 0.88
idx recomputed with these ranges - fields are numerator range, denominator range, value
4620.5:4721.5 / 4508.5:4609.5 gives 0.88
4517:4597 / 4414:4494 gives 1.07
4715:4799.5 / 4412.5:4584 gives 0.89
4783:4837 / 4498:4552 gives 0.87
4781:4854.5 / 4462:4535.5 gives 0.91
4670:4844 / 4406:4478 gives 0.93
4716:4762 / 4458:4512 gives 0.90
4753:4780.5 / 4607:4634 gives 0.95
